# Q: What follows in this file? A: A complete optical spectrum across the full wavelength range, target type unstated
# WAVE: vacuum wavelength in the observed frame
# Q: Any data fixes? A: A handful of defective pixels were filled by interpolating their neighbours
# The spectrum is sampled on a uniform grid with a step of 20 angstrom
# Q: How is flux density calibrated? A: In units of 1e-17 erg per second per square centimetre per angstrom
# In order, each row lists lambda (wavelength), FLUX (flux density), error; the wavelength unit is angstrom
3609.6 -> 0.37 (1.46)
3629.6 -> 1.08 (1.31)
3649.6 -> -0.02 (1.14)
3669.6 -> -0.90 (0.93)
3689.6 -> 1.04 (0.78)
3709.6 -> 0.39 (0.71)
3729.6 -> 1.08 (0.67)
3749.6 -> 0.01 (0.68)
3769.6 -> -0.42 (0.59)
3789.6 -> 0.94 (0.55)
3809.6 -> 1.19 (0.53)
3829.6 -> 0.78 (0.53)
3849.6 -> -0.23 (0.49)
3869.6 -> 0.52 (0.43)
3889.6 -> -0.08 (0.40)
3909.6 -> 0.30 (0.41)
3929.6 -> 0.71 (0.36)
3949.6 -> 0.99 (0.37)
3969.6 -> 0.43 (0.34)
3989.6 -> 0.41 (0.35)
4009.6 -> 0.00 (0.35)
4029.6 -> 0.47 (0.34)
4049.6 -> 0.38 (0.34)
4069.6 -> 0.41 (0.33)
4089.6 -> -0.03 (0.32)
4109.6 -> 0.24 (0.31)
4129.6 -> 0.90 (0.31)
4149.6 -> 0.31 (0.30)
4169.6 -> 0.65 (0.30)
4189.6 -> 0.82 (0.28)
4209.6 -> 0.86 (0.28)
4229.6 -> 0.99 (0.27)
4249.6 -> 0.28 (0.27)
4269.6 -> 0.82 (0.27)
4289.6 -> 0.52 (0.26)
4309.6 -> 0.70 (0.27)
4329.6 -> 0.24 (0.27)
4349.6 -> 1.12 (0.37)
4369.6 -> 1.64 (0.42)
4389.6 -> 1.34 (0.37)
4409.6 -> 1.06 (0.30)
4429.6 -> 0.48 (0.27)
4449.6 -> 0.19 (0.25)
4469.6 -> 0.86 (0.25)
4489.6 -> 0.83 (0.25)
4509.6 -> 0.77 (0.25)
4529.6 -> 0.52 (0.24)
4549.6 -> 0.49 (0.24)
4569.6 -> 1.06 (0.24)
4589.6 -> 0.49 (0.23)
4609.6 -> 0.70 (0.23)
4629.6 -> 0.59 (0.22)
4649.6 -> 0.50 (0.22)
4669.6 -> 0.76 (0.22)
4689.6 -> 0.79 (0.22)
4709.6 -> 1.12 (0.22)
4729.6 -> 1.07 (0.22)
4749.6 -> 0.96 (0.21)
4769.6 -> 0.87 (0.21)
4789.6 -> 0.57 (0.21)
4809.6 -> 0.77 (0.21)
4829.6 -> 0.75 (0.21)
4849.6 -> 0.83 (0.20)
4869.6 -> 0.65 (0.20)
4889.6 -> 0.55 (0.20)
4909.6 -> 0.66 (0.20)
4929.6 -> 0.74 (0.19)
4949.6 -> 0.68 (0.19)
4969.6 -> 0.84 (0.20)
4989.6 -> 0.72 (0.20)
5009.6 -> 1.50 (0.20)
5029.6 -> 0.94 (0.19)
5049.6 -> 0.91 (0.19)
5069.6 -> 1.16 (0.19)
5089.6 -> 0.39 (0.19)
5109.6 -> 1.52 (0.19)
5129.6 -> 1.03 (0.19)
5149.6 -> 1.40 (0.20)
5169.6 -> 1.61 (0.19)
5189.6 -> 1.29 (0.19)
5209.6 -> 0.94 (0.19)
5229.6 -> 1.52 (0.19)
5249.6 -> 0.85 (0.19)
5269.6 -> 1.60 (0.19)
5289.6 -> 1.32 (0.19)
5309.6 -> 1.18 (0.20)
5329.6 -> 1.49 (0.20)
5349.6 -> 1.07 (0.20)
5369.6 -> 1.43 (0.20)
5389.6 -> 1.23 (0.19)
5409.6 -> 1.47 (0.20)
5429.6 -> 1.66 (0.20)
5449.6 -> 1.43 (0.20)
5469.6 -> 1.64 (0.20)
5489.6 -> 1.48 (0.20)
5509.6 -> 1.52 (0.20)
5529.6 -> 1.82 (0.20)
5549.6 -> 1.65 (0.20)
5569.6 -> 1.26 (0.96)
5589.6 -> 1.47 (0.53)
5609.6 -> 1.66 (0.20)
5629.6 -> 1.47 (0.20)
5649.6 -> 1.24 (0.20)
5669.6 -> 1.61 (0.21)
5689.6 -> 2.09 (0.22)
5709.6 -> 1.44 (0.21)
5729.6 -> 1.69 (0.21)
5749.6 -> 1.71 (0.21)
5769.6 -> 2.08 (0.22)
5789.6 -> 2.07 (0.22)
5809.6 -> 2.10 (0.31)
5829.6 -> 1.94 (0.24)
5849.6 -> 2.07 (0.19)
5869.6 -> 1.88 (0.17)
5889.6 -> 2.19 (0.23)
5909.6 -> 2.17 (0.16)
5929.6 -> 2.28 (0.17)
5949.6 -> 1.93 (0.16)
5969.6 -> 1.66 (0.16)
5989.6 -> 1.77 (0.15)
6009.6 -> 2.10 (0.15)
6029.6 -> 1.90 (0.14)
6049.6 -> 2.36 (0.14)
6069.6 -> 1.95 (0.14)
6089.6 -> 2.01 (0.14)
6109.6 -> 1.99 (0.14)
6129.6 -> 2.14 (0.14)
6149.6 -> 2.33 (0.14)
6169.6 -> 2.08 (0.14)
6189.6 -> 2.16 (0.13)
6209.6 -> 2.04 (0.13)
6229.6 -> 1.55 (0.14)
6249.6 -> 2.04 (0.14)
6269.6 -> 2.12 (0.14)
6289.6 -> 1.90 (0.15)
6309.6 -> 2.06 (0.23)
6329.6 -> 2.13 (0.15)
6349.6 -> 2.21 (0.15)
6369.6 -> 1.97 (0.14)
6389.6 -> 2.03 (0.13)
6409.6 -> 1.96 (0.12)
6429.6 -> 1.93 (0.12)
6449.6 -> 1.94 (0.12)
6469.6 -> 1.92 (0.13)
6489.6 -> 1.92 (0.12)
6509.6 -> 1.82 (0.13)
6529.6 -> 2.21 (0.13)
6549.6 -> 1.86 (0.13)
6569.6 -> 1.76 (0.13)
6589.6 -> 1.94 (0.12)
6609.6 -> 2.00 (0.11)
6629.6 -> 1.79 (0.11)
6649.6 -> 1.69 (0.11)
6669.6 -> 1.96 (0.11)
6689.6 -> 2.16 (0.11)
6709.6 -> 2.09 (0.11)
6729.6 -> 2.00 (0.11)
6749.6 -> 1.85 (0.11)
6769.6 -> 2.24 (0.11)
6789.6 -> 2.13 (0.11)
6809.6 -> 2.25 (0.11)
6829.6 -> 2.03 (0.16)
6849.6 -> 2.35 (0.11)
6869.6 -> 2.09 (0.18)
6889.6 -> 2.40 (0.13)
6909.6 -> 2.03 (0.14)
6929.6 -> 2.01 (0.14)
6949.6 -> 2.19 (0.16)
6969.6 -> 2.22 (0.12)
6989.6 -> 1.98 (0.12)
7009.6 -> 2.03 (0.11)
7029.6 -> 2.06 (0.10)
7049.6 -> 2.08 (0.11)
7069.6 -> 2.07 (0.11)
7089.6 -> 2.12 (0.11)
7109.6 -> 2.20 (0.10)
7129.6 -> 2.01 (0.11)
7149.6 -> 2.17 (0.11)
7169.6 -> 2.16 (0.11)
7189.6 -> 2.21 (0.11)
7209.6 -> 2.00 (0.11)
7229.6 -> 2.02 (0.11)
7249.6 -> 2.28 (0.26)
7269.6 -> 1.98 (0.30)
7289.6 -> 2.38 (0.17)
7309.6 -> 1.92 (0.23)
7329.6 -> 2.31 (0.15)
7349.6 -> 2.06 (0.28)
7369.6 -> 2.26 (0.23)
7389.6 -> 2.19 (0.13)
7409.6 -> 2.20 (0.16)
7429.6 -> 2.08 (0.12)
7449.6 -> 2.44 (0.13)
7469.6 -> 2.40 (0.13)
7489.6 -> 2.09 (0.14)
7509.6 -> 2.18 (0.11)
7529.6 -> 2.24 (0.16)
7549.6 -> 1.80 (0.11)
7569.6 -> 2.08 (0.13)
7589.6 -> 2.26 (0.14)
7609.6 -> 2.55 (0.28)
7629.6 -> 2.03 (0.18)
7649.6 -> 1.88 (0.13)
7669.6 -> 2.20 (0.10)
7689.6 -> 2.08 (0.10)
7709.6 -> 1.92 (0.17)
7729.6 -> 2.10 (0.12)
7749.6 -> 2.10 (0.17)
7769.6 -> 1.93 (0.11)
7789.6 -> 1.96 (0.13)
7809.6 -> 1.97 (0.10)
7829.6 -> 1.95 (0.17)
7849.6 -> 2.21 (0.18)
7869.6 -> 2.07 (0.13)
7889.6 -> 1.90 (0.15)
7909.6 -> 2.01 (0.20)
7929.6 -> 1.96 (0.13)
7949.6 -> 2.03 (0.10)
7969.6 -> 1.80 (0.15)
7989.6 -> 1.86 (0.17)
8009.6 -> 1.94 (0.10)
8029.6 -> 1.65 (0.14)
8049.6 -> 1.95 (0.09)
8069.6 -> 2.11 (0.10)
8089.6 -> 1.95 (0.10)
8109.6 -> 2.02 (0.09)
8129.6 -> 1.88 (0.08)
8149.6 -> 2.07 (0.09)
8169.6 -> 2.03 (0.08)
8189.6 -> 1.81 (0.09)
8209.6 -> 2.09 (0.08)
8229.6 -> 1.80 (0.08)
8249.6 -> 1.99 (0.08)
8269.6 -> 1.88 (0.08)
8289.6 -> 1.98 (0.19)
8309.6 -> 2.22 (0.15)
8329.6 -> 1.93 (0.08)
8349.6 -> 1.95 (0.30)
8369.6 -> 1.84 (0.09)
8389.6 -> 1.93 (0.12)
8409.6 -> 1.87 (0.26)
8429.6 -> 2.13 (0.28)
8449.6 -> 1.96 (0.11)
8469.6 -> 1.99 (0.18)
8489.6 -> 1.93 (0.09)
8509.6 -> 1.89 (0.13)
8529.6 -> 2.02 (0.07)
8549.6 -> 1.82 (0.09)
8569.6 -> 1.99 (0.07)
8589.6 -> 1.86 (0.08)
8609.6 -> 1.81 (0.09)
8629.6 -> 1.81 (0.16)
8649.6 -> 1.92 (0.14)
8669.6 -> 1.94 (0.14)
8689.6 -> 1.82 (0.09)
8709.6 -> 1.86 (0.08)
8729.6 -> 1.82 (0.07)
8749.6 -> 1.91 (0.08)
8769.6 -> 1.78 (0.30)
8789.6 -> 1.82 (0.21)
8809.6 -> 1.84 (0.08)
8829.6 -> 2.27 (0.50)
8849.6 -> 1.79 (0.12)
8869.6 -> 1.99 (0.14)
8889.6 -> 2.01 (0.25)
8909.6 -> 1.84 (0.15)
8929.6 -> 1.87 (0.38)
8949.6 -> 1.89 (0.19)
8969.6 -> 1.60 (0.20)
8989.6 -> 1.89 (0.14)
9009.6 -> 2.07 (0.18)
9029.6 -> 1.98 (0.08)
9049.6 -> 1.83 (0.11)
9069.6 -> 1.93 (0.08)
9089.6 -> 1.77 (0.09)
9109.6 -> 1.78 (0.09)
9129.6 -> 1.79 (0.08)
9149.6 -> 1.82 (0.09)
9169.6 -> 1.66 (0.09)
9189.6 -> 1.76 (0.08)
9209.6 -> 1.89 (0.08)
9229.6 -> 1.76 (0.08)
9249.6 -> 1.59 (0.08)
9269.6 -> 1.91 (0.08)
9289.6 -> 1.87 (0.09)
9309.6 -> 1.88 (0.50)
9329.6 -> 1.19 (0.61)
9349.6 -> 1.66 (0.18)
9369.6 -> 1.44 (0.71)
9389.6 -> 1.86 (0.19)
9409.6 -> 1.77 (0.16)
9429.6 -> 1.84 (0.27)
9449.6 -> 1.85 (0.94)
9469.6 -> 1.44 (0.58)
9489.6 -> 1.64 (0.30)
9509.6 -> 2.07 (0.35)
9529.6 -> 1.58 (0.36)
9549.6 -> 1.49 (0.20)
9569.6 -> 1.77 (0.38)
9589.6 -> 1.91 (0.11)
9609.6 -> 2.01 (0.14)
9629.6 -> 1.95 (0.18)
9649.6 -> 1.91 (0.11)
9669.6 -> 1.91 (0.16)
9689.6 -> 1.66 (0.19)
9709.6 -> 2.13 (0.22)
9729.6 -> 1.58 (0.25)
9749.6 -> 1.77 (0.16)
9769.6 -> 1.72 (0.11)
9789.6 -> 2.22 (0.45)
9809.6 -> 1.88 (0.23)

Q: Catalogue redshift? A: 0.281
